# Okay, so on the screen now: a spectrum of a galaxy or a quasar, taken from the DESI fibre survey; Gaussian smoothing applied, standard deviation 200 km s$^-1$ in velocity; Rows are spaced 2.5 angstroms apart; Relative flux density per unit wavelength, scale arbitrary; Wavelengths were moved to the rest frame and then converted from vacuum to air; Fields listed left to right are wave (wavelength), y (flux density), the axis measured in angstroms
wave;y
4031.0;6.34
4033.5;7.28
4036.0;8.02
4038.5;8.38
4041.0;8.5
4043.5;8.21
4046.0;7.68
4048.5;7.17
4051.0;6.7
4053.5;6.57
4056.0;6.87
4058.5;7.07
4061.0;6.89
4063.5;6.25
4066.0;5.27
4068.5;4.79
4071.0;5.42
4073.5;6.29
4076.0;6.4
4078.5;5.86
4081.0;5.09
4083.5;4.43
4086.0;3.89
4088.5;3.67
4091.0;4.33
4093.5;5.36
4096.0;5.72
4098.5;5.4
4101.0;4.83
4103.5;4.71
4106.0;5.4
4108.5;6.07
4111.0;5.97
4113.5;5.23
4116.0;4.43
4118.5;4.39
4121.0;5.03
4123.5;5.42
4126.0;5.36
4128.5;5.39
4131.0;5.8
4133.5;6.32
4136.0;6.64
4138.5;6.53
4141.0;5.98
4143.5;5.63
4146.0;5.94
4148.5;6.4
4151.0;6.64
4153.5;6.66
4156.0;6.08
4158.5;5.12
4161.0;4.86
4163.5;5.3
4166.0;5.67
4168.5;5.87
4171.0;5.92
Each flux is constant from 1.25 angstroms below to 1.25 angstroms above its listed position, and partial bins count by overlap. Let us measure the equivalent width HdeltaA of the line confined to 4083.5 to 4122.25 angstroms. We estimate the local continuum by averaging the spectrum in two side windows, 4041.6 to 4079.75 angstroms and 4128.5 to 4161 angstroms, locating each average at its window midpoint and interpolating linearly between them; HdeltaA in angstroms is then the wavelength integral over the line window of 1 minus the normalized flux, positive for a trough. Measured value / 8.3 angstroms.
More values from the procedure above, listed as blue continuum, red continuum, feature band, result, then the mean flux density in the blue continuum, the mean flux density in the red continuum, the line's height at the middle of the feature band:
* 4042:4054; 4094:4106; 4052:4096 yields 5.09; 7.34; 5.2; 6.27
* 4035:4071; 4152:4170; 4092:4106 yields 2.64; 6.96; 5.67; 6.41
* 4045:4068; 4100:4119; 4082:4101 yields 3.18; 6.65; 5.16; 5.67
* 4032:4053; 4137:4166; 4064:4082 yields 3.92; 7.68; 5.92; 7.19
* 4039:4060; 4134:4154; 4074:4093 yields 5.72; 7.38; 6.29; 6.99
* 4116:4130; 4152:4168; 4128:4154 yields -4.06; 5.07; 5.64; 5.35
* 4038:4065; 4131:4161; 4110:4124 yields 3.07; 7.25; 6.11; 6.46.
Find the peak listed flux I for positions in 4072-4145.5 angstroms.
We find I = 6.64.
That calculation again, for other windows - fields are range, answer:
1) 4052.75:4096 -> 7.07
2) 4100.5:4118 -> 6.07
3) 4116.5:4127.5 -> 5.42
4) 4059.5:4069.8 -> 6.89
